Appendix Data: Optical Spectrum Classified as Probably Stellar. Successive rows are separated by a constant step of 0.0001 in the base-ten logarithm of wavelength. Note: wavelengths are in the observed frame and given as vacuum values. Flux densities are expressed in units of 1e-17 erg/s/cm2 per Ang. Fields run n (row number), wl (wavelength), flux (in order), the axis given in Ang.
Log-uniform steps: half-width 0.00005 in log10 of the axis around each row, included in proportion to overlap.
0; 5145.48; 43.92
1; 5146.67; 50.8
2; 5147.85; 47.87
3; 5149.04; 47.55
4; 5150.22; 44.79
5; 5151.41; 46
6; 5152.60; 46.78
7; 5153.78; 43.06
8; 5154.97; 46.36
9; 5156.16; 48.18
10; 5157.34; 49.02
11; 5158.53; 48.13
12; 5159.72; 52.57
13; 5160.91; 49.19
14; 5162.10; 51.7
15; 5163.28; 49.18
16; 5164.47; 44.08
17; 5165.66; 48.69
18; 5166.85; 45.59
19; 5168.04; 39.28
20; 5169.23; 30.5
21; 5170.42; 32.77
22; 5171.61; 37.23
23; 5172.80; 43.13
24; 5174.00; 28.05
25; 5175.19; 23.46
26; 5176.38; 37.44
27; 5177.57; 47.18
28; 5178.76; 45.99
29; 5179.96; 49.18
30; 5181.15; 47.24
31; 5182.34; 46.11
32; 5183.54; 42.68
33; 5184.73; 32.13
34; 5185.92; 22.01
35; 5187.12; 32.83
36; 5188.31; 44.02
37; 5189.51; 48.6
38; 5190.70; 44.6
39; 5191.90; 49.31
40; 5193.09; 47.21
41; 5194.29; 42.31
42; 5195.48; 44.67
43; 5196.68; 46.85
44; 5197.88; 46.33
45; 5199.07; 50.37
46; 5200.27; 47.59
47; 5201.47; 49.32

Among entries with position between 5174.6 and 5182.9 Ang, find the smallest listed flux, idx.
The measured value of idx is 23.46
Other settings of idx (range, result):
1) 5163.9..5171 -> 30.5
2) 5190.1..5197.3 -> 42.31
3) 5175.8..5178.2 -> 37.44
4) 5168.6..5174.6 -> 28.05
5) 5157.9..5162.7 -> 48.13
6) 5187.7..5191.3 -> 44.02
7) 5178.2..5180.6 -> 45.99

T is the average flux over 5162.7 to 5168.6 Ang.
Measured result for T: 45.4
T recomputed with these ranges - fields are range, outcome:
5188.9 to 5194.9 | 46.4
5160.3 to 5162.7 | 50.6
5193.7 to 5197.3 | 44.6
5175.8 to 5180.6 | 45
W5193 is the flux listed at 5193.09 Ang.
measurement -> 47.21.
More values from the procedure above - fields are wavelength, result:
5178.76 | 45.99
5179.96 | 49.18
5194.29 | 42.31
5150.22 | 44.79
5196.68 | 46.85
